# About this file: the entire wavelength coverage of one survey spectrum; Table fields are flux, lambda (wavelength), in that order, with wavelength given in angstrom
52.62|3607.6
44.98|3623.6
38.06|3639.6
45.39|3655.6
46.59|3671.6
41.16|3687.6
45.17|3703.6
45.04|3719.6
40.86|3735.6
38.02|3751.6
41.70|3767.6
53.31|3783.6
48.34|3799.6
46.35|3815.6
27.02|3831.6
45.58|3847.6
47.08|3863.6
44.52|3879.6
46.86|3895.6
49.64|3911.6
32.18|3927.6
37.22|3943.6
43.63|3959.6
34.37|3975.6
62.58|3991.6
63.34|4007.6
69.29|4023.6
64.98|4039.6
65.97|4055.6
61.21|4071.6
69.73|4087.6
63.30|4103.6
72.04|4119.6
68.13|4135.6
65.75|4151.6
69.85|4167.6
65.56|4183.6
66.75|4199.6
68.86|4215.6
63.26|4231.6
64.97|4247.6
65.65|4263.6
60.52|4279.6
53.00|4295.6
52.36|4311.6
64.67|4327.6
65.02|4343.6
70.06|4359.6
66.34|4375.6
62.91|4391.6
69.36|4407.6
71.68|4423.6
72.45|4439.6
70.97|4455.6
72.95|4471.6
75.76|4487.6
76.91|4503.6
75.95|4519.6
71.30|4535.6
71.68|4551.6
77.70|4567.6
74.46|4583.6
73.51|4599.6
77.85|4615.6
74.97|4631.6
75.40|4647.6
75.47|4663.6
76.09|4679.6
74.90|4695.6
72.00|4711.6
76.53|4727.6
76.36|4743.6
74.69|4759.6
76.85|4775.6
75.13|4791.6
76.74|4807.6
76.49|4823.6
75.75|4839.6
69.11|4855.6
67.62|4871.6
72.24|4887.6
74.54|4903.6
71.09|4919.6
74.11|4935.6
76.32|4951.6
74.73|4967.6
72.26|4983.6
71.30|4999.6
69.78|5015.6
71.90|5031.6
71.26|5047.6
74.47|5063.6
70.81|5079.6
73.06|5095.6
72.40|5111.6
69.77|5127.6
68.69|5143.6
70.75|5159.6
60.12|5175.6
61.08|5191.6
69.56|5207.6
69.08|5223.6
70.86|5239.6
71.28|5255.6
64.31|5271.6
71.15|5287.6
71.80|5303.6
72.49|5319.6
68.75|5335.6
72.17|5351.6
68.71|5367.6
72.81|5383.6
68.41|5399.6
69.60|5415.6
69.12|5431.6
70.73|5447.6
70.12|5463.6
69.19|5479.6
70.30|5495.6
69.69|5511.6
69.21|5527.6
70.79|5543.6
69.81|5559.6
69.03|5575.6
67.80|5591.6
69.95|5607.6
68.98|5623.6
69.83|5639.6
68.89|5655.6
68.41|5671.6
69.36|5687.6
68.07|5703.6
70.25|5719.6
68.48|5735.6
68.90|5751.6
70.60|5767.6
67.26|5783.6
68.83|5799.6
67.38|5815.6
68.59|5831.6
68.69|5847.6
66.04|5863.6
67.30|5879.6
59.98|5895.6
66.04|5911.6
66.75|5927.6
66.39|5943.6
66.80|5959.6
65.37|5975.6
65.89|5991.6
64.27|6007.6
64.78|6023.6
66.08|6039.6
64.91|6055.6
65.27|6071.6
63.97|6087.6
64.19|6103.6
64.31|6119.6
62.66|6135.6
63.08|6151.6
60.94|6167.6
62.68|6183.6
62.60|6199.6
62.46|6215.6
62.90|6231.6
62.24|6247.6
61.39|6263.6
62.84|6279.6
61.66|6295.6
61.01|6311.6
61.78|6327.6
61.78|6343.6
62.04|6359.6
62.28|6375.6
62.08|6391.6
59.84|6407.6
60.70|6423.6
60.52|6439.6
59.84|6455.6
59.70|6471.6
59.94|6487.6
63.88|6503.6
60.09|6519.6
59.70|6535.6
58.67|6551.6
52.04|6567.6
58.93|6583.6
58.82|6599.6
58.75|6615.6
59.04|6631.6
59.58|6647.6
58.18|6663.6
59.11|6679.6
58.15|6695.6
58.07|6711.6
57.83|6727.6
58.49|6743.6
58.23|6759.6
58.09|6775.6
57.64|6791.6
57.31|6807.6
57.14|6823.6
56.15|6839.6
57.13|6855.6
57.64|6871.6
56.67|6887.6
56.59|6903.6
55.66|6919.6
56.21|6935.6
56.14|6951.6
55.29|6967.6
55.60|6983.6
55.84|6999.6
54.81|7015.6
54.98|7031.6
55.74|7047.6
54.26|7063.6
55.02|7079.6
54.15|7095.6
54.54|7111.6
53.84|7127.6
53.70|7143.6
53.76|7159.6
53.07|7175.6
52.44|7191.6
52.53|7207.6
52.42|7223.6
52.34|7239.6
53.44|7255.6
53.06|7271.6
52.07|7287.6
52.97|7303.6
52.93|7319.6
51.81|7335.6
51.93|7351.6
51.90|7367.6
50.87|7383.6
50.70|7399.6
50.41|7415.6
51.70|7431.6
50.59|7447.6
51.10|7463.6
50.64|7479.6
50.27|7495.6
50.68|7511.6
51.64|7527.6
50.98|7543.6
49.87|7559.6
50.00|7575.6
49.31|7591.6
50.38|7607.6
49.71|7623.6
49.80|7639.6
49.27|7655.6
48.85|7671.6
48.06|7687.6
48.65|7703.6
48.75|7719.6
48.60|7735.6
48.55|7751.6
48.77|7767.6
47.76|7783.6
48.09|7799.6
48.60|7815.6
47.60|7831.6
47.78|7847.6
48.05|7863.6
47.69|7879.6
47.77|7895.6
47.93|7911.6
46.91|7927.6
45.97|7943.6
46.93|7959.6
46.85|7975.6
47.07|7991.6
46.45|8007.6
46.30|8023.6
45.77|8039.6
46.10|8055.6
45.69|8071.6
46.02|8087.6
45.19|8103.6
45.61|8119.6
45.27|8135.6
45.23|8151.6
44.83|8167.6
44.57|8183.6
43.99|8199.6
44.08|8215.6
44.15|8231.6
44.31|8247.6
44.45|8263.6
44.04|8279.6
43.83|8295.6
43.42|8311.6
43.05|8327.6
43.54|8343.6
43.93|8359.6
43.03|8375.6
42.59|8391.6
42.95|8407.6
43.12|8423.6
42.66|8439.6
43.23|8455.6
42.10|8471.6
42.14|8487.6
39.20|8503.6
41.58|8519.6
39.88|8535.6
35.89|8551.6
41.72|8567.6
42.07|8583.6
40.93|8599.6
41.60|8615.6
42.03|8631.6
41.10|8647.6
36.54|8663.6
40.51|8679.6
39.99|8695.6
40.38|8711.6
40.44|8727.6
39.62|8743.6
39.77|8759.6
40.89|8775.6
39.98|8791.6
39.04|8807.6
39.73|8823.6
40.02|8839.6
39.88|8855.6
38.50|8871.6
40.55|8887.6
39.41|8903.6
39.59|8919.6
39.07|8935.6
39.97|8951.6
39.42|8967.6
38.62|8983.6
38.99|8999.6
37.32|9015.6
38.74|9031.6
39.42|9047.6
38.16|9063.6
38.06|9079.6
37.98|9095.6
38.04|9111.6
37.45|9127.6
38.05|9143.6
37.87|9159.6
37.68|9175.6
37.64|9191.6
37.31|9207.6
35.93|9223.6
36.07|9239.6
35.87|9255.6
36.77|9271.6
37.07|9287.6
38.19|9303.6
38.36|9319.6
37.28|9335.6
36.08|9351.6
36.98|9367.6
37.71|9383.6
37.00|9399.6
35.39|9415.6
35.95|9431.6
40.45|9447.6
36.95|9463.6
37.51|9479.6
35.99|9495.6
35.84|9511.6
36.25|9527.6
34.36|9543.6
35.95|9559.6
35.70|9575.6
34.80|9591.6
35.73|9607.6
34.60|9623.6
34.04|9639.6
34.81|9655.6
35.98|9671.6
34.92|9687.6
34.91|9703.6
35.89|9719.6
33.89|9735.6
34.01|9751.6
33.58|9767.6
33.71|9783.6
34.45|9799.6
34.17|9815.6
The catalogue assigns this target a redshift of 0.000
